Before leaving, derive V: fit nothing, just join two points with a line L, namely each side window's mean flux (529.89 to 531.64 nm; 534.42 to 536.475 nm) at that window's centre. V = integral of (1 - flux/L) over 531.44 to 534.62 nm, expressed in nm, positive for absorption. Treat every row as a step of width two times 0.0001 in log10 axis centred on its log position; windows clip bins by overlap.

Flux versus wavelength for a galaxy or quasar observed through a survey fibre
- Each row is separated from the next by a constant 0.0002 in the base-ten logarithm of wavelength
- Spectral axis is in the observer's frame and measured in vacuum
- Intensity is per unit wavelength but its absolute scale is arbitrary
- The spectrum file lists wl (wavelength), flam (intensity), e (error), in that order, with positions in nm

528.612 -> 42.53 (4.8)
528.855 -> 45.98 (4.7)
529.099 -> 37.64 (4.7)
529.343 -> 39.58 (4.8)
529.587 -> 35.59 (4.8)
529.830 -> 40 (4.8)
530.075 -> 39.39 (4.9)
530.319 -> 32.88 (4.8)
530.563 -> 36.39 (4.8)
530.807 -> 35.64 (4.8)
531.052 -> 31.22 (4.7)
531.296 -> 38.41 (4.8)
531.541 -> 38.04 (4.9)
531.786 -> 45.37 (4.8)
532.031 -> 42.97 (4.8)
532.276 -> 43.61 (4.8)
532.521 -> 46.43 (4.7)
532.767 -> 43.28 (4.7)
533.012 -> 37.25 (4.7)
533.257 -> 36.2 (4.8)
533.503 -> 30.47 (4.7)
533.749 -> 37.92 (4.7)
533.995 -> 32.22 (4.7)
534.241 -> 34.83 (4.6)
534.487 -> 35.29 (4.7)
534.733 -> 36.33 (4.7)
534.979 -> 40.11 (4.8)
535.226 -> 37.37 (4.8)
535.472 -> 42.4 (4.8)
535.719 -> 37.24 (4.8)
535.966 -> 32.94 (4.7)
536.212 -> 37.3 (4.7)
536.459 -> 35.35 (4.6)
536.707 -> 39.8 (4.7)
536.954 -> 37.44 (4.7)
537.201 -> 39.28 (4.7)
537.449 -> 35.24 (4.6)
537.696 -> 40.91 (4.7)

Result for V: -0.18 nm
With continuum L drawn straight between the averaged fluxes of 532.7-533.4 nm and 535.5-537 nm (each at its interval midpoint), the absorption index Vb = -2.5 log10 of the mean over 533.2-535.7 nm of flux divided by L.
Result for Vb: 0.04 mag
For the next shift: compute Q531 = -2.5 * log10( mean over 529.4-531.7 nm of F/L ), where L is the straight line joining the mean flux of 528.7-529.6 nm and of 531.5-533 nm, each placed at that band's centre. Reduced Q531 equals 0.14 mag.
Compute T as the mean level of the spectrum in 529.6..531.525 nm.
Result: 36.3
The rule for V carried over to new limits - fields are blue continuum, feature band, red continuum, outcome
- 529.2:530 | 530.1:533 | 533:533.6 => -0.259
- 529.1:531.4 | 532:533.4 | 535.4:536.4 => -0.173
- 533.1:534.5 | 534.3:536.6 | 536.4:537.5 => -0.062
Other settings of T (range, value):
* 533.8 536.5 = 36.6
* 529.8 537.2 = 37.8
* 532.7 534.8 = 35.8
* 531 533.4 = 40.5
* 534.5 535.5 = 38.3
